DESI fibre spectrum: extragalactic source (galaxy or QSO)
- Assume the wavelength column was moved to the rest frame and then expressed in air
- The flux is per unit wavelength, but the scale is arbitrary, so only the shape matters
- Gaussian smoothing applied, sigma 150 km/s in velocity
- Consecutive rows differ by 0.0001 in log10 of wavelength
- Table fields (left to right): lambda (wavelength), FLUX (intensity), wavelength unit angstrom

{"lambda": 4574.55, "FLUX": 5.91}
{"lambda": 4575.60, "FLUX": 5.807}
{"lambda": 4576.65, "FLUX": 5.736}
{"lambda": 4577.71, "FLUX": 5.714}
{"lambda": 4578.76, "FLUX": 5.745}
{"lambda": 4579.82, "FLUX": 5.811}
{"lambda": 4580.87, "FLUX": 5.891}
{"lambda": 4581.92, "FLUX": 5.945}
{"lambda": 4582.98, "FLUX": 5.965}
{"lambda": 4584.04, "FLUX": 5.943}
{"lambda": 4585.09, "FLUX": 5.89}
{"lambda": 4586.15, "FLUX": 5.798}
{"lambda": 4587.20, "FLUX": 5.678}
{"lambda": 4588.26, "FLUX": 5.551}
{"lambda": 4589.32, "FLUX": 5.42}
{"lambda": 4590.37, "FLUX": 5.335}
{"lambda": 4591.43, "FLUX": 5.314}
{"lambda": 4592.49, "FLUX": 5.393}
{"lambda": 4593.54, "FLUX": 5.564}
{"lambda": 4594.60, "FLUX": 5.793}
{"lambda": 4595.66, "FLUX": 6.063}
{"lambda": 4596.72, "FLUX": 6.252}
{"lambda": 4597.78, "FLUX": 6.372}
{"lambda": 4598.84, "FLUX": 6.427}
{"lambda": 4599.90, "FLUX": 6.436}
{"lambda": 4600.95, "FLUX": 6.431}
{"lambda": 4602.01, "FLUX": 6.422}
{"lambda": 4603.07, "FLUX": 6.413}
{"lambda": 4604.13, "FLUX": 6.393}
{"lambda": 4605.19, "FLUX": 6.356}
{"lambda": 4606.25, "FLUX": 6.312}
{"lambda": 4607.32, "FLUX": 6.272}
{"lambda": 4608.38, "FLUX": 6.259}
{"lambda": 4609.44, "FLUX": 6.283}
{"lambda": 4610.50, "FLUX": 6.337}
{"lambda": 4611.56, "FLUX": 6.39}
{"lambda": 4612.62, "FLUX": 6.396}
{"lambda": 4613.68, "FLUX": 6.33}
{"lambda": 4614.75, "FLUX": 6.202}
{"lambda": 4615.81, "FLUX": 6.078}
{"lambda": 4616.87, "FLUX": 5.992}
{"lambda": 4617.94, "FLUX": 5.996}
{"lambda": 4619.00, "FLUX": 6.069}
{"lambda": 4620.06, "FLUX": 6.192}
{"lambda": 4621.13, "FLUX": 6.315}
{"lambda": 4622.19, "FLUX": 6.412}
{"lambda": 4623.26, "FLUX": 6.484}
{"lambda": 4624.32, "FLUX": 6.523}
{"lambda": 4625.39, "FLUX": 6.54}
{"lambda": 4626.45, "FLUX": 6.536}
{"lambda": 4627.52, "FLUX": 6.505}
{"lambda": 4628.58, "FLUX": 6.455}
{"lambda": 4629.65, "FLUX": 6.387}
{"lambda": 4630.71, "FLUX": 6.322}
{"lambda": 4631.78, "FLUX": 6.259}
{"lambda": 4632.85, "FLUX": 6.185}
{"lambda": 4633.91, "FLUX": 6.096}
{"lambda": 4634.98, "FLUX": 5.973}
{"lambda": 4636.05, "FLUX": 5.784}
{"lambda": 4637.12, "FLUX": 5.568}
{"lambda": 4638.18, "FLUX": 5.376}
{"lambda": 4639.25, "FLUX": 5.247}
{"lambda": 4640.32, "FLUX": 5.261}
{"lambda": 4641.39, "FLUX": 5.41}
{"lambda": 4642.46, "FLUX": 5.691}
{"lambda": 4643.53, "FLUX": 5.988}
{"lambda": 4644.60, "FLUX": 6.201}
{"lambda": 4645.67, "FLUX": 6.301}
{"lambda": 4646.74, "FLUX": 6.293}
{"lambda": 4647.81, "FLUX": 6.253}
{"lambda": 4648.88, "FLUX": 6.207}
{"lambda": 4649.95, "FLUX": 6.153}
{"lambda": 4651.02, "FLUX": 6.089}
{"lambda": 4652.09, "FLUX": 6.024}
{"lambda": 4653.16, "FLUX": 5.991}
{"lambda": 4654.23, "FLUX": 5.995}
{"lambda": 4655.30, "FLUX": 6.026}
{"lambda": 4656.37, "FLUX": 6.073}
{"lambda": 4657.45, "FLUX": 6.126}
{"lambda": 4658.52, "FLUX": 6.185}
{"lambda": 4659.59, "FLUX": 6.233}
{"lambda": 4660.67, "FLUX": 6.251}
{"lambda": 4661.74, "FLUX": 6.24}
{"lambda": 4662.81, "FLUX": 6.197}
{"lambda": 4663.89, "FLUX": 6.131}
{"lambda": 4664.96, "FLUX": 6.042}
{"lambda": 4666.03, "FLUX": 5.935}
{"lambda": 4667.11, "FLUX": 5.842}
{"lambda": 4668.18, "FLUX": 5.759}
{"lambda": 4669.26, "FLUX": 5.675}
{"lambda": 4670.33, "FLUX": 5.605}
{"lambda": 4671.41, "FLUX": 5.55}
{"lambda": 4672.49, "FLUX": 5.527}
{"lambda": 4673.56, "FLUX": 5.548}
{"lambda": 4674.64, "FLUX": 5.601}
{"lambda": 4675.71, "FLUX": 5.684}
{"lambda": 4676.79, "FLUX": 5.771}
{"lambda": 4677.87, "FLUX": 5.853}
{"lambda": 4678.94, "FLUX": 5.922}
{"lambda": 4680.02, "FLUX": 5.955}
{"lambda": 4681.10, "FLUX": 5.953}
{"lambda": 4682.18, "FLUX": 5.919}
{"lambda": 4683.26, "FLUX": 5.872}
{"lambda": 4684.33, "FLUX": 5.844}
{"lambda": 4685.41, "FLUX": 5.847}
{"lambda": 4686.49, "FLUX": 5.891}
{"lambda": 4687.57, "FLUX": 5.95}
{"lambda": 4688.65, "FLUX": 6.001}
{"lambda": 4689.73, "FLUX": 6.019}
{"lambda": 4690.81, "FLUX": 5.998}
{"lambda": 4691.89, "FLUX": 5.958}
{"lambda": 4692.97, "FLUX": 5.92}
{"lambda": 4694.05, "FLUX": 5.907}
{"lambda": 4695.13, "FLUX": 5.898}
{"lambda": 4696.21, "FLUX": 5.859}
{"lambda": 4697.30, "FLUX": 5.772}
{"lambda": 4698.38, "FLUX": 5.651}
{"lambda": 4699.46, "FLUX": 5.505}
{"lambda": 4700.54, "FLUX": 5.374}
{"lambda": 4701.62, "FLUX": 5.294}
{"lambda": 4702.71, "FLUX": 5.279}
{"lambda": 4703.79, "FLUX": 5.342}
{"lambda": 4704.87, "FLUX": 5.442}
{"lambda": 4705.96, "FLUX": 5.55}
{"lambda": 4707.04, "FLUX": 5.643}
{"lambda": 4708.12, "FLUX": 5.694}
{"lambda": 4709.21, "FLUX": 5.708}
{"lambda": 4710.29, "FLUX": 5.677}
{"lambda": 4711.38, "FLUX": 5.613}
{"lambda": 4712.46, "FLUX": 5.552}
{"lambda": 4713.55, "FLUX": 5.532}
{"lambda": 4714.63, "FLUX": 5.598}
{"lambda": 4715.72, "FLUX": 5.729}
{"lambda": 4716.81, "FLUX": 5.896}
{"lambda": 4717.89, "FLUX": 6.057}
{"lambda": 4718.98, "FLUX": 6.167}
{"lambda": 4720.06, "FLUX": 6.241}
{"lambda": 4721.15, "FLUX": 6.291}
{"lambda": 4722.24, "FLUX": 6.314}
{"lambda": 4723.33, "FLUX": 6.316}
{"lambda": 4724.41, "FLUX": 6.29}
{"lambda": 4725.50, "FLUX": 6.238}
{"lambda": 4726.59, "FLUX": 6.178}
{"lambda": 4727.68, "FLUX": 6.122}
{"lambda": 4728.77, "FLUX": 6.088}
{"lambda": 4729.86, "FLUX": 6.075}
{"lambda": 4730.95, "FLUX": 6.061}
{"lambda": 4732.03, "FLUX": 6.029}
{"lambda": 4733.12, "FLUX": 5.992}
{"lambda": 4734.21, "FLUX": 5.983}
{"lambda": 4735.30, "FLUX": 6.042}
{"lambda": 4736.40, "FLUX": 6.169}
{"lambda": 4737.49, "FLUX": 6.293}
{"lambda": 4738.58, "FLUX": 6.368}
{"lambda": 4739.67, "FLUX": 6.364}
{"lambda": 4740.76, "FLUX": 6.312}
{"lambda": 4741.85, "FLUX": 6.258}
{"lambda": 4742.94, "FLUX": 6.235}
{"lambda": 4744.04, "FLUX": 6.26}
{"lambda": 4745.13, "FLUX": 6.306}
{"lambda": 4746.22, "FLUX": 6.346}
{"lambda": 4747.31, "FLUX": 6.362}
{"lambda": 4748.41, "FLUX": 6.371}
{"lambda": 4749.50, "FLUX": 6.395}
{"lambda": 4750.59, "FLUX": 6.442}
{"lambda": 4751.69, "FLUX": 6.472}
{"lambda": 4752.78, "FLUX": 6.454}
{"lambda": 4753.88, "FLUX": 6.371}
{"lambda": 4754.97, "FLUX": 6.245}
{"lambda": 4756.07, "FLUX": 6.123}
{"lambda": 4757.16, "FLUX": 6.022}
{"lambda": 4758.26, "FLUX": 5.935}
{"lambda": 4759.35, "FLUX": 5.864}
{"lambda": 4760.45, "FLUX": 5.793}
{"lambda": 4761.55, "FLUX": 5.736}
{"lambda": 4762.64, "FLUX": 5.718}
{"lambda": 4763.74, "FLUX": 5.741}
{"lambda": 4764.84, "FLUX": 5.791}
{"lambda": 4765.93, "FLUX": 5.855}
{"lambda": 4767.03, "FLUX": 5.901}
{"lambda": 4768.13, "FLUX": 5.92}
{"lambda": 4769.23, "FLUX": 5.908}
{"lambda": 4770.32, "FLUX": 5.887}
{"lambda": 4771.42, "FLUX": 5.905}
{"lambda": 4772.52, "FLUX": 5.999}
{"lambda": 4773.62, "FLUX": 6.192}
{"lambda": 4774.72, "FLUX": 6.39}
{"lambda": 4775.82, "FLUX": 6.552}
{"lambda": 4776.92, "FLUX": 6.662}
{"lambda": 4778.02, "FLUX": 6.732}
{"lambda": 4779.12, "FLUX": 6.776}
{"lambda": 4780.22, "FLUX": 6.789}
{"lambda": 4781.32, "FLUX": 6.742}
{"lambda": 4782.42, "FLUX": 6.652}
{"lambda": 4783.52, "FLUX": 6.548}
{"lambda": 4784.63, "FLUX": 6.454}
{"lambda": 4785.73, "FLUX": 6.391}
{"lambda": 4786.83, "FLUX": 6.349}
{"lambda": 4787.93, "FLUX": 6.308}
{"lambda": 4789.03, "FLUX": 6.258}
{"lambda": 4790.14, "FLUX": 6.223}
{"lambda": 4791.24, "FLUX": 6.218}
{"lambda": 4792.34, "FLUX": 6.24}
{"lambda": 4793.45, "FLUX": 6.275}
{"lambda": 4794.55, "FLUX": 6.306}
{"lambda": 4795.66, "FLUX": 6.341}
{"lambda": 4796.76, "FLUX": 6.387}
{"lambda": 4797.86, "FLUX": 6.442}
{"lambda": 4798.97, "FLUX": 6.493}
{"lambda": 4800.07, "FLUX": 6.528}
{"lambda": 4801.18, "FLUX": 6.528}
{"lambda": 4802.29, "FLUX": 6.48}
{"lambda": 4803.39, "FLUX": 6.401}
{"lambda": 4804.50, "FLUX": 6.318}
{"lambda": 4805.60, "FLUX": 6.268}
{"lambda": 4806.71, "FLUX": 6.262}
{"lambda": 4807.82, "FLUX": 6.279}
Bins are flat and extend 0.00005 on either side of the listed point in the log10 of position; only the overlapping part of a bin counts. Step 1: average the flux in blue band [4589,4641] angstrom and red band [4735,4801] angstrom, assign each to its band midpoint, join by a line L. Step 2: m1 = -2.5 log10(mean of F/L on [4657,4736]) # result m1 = 0.06 mag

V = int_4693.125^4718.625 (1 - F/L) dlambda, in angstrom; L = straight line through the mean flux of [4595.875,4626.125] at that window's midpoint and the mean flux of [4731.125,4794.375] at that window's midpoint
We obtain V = 2.5 angstrom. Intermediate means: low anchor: 6.32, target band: 5.64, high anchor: 6.23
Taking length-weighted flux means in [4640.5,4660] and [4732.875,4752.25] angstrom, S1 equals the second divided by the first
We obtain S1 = 1.04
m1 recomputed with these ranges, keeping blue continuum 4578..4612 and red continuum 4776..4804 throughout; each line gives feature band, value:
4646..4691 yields 0.04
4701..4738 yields 0.07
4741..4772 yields 0.05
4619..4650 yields 0.00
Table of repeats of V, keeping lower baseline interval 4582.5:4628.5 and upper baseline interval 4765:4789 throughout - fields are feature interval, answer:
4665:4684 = 1.3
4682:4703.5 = 1.6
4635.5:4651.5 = 0.8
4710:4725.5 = 0.7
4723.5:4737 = 0.3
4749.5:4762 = 0.3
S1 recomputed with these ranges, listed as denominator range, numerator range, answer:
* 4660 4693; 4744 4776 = 1.04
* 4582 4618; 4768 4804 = 1.05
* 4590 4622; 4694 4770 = 0.97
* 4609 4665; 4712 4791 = 1.01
